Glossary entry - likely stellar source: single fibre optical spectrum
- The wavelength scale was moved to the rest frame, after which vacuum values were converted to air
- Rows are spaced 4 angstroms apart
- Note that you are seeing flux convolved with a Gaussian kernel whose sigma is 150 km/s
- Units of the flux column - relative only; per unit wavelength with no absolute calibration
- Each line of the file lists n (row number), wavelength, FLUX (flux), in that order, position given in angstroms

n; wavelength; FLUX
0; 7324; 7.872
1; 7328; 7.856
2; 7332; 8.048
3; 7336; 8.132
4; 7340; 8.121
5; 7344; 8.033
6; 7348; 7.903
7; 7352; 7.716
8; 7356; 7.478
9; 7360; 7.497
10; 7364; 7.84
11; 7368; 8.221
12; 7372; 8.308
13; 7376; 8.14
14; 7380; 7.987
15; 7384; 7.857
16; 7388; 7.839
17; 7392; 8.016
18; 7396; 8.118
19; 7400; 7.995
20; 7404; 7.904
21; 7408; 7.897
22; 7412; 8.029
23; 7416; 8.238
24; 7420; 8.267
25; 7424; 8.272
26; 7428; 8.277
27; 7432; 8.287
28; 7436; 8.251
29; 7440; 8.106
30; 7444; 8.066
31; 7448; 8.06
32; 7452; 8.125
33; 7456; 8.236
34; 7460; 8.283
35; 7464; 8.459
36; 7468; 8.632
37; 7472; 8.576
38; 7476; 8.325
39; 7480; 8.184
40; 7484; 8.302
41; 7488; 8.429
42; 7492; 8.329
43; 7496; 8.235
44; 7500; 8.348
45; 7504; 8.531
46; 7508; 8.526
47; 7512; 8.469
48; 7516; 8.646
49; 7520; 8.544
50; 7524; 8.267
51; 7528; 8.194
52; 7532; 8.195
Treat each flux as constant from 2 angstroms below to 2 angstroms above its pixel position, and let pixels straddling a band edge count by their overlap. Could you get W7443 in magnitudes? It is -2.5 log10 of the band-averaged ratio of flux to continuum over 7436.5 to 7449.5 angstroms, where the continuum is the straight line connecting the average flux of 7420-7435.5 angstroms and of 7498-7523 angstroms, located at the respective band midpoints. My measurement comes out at 0.03 mag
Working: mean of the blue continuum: 8.27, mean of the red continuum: 8.5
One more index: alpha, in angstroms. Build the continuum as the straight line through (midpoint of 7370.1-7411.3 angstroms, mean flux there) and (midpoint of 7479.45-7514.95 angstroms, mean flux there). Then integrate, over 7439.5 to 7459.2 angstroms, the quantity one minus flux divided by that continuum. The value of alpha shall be 0.2 angstroms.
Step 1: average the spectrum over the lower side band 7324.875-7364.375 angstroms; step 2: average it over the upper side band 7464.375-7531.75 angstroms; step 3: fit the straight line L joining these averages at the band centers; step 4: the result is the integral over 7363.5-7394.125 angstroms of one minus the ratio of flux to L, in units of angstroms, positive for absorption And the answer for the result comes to -0.2 angstroms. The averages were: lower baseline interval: 7.86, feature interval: 8.04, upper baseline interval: 8.4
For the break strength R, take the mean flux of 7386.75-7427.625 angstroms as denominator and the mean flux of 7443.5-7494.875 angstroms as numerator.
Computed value 1.0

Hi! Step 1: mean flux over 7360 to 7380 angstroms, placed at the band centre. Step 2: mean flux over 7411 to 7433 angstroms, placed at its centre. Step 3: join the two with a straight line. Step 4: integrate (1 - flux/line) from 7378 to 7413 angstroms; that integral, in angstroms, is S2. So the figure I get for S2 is 0.8 angstroms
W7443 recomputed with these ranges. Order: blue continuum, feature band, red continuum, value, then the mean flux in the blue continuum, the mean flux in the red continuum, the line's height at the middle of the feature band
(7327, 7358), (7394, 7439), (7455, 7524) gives 0.004 mag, 7.91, 8.41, 8.16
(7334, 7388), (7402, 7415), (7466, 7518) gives 0.020 mag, 7.94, 8.43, 8.11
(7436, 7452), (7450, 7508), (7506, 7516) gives -0.005 mag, 8.11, 8.53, 8.33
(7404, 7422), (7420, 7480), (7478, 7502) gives -0.012 mag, 8.09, 8.3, 8.19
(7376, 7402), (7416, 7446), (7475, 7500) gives -0.013 mag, 7.98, 8.3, 8.12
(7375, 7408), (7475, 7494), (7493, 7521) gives 0.007 mag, 7.97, 8.46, 8.37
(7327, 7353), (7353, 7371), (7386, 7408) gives 0.026 mag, 7.99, 7.97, 7.98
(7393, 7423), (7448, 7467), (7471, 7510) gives -0.003 mag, 8.07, 8.37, 8.25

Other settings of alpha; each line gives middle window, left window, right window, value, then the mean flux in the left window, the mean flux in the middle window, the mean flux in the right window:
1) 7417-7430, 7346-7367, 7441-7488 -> -0.31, 7.71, 8.27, 8.3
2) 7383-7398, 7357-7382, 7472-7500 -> 0.14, 7.98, 7.96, 8.32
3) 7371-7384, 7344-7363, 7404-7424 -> -0.38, 7.7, 8.09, 8.1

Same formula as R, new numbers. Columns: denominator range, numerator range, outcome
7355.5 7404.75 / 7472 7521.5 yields 1.06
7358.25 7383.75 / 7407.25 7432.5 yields 1.02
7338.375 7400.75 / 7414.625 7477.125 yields 1.04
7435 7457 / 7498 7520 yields 1.05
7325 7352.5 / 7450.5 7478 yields 1.05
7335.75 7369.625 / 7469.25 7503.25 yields 1.06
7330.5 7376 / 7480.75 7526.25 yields 1.06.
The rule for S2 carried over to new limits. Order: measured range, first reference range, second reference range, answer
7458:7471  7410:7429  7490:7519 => -0.2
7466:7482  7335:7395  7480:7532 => -0.3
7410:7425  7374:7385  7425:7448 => -0.1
